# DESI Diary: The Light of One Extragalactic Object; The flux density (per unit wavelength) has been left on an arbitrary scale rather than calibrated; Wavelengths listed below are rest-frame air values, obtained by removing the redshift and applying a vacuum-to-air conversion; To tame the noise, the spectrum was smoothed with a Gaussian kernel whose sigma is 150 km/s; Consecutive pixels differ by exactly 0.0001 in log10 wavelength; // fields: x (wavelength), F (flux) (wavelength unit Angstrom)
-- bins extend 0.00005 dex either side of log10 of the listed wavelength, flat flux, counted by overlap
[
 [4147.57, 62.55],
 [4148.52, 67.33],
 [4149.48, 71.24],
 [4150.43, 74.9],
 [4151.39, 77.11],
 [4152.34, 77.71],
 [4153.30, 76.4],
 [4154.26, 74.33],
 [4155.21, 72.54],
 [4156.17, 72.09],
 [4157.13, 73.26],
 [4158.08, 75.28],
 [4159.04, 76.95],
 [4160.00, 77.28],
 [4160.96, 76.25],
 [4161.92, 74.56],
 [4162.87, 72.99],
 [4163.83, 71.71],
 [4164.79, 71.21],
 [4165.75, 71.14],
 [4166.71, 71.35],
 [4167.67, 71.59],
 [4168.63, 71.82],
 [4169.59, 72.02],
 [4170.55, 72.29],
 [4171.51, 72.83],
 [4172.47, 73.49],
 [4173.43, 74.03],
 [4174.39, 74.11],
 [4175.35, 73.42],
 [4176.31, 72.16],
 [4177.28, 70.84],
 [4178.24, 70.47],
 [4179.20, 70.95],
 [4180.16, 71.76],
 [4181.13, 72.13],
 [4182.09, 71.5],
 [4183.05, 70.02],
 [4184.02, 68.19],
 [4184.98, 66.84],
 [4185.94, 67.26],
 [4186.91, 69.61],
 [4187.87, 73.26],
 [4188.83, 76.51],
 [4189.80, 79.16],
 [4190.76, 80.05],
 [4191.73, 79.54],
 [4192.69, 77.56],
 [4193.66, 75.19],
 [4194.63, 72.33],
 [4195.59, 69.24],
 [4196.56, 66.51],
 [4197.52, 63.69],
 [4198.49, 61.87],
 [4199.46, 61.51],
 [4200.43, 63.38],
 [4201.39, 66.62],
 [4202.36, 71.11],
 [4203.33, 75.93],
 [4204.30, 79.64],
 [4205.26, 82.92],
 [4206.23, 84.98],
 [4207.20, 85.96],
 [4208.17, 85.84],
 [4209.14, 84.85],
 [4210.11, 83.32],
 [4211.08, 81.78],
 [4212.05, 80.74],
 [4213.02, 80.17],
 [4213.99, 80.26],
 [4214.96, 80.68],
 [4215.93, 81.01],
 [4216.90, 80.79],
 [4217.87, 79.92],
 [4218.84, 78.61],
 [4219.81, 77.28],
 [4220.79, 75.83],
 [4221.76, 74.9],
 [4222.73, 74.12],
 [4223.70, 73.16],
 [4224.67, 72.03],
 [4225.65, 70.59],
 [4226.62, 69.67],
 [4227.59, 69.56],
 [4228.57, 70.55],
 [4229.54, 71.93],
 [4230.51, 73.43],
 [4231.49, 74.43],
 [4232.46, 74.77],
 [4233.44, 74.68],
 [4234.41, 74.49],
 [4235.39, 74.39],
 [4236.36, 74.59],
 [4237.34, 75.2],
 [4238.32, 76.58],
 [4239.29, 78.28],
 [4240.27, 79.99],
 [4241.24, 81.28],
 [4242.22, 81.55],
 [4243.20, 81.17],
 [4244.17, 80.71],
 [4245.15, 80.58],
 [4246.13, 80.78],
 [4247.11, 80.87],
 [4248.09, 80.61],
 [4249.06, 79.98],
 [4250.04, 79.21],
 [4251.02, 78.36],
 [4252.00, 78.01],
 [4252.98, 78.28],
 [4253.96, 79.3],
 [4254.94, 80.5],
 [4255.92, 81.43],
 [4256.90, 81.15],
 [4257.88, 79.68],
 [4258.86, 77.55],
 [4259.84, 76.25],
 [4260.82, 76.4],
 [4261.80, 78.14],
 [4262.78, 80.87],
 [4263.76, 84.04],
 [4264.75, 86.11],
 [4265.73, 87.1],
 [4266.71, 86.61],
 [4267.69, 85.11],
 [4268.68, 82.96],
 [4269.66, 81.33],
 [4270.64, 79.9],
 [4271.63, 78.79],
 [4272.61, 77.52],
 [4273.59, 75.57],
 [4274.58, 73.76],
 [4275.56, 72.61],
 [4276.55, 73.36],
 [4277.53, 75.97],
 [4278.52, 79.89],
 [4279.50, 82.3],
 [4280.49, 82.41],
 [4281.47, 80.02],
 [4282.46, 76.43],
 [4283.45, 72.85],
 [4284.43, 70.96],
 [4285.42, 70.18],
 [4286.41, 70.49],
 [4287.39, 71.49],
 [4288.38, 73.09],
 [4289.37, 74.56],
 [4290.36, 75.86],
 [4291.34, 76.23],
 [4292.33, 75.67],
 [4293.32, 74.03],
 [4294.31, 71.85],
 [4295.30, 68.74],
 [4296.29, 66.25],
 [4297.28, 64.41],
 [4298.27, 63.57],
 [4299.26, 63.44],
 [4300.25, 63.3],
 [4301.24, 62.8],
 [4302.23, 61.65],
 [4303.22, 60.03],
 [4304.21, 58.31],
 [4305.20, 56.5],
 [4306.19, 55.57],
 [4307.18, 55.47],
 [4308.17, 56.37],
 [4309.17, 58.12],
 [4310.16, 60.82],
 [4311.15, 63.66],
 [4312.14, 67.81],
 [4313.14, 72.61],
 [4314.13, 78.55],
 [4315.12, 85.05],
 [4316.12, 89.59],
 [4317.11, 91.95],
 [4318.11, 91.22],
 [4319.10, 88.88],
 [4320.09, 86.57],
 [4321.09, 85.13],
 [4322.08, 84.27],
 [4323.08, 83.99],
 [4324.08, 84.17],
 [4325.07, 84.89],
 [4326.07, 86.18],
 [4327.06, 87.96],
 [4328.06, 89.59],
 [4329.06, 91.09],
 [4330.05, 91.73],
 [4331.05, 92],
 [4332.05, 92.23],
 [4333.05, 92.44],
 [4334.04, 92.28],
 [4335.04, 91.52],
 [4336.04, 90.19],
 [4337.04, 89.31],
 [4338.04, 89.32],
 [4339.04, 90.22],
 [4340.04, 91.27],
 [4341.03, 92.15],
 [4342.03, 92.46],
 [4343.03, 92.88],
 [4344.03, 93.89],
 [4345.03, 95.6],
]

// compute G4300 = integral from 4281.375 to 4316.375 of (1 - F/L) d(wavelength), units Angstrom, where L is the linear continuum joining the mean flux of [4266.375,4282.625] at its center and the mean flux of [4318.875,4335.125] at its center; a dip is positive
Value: 6.3 Angstrom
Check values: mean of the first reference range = 79.1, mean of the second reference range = 88.5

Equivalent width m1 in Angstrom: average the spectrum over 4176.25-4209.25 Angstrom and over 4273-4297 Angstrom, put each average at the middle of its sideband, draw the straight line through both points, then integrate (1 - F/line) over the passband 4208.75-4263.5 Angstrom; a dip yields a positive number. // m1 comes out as -3.1 Angstrom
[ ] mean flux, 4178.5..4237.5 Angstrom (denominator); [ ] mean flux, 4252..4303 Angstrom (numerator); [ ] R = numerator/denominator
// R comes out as 1.0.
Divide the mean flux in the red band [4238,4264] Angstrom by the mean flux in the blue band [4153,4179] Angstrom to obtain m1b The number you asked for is 1.1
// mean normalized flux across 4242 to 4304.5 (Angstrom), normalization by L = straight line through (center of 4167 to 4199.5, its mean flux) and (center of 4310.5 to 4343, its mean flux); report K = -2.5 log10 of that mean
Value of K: 0.07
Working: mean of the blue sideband 71.7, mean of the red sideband 86.9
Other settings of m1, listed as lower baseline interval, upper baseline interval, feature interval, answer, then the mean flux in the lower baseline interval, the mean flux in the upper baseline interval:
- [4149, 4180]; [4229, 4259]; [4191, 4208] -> 0.5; 73.4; 78.2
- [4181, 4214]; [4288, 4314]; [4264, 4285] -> -3.5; 74.5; 65.6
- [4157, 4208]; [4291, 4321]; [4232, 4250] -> -1.8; 72.8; 69.8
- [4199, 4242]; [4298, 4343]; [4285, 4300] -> 1.5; 76.4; 79.3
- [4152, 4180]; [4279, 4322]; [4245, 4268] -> -2.7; 73.2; 71.6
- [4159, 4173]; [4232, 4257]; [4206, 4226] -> -0.7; 73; 78.7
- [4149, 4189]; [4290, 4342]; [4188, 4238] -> -0.8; 72.7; 77.8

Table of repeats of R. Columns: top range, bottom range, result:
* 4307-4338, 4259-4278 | 1.04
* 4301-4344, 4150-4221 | 1.08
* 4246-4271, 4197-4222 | 1.05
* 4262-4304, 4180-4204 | 1.05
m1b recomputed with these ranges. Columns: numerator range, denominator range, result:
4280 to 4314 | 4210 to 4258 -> 0.87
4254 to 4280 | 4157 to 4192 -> 1.09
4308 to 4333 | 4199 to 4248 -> 1.07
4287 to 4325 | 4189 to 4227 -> 0.94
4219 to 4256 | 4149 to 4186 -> 1.05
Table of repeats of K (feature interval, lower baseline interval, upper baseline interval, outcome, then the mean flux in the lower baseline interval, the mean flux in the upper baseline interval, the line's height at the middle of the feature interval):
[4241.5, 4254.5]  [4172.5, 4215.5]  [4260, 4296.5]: -0.05 mag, 74.3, 77.1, 76.1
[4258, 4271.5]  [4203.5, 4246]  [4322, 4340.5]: 0.01 mag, 77.9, 89.3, 82.1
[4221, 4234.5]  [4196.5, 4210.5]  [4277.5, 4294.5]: 0.03 mag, 74.7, 75.3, 74.9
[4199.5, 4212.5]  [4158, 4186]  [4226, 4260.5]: -0.05 mag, 72.2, 77.4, 74.7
